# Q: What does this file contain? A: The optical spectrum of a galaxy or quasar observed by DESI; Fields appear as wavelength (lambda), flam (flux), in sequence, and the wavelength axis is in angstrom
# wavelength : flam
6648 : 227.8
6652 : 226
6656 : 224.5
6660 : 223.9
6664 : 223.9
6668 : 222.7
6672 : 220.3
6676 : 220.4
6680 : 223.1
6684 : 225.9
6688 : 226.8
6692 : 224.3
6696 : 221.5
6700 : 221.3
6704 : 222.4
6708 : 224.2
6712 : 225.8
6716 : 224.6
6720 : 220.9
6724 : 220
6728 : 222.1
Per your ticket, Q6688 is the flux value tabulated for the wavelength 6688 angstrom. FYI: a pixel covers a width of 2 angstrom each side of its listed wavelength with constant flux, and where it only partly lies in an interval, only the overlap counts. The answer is 226.8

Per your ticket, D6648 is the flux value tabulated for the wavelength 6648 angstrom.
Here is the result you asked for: 227.8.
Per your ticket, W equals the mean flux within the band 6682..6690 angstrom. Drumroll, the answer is 226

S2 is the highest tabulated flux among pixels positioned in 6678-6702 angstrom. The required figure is 226.8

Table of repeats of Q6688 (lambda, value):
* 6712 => 225.8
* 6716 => 224.6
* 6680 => 223.1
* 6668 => 222.7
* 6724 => 220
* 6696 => 221.5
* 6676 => 220.4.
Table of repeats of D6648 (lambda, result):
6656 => 224.5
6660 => 223.9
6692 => 224.3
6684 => 225.9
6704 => 222.4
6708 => 224.2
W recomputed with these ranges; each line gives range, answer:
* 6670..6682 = 221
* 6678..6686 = 224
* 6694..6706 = 222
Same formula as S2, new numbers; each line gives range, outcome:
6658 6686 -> 225.9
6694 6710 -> 224.2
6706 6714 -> 225.8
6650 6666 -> 226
